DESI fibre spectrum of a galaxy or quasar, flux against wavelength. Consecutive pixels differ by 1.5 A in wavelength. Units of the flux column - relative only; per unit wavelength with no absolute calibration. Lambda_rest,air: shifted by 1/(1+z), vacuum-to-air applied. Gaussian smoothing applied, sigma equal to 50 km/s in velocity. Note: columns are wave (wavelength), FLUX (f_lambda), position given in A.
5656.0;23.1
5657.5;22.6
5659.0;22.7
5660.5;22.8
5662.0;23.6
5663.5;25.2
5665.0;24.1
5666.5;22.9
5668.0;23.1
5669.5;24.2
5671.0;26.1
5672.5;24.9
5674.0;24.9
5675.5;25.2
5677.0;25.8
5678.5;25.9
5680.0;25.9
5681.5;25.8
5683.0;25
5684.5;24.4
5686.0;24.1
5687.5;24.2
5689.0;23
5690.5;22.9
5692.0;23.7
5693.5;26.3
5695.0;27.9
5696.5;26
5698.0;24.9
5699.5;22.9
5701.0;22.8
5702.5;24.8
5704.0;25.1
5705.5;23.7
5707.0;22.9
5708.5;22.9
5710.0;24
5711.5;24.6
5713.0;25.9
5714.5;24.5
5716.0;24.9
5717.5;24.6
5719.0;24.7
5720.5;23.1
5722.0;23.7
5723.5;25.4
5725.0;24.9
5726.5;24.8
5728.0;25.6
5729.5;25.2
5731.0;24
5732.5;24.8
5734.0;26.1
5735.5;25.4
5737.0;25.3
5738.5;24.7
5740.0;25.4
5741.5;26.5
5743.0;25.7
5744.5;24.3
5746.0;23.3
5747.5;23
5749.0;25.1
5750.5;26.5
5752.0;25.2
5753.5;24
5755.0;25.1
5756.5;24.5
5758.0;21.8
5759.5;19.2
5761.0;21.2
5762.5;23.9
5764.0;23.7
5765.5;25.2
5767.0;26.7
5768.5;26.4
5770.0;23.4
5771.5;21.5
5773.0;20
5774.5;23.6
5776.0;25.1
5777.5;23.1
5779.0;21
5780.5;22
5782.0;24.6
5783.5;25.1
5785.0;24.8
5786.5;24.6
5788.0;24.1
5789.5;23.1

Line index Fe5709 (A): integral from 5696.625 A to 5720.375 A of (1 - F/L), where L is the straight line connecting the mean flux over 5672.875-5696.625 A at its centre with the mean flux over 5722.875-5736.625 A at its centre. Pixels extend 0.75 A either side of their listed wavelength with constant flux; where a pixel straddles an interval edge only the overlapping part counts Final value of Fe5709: 0.8 A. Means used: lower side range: 25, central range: 24.2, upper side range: 25.1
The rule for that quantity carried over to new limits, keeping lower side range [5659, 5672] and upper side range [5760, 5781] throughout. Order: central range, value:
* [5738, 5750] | -0.67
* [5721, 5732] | -0.55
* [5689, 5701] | -0.47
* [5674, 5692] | -0.66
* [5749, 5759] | -0.43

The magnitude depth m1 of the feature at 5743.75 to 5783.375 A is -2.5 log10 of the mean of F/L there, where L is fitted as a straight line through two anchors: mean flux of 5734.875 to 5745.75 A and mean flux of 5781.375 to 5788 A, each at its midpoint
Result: 0.06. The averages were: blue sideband 25.2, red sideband 24.7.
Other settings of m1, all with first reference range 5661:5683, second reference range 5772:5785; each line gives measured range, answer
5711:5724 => -0.02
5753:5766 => 0.01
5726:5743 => -0.06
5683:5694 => 0.02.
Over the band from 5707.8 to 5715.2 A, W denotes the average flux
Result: 24.4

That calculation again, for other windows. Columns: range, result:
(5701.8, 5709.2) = 23.9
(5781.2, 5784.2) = 24.8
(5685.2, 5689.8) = 23.8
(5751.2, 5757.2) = 24.7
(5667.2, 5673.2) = 24.6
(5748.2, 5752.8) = 25.6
